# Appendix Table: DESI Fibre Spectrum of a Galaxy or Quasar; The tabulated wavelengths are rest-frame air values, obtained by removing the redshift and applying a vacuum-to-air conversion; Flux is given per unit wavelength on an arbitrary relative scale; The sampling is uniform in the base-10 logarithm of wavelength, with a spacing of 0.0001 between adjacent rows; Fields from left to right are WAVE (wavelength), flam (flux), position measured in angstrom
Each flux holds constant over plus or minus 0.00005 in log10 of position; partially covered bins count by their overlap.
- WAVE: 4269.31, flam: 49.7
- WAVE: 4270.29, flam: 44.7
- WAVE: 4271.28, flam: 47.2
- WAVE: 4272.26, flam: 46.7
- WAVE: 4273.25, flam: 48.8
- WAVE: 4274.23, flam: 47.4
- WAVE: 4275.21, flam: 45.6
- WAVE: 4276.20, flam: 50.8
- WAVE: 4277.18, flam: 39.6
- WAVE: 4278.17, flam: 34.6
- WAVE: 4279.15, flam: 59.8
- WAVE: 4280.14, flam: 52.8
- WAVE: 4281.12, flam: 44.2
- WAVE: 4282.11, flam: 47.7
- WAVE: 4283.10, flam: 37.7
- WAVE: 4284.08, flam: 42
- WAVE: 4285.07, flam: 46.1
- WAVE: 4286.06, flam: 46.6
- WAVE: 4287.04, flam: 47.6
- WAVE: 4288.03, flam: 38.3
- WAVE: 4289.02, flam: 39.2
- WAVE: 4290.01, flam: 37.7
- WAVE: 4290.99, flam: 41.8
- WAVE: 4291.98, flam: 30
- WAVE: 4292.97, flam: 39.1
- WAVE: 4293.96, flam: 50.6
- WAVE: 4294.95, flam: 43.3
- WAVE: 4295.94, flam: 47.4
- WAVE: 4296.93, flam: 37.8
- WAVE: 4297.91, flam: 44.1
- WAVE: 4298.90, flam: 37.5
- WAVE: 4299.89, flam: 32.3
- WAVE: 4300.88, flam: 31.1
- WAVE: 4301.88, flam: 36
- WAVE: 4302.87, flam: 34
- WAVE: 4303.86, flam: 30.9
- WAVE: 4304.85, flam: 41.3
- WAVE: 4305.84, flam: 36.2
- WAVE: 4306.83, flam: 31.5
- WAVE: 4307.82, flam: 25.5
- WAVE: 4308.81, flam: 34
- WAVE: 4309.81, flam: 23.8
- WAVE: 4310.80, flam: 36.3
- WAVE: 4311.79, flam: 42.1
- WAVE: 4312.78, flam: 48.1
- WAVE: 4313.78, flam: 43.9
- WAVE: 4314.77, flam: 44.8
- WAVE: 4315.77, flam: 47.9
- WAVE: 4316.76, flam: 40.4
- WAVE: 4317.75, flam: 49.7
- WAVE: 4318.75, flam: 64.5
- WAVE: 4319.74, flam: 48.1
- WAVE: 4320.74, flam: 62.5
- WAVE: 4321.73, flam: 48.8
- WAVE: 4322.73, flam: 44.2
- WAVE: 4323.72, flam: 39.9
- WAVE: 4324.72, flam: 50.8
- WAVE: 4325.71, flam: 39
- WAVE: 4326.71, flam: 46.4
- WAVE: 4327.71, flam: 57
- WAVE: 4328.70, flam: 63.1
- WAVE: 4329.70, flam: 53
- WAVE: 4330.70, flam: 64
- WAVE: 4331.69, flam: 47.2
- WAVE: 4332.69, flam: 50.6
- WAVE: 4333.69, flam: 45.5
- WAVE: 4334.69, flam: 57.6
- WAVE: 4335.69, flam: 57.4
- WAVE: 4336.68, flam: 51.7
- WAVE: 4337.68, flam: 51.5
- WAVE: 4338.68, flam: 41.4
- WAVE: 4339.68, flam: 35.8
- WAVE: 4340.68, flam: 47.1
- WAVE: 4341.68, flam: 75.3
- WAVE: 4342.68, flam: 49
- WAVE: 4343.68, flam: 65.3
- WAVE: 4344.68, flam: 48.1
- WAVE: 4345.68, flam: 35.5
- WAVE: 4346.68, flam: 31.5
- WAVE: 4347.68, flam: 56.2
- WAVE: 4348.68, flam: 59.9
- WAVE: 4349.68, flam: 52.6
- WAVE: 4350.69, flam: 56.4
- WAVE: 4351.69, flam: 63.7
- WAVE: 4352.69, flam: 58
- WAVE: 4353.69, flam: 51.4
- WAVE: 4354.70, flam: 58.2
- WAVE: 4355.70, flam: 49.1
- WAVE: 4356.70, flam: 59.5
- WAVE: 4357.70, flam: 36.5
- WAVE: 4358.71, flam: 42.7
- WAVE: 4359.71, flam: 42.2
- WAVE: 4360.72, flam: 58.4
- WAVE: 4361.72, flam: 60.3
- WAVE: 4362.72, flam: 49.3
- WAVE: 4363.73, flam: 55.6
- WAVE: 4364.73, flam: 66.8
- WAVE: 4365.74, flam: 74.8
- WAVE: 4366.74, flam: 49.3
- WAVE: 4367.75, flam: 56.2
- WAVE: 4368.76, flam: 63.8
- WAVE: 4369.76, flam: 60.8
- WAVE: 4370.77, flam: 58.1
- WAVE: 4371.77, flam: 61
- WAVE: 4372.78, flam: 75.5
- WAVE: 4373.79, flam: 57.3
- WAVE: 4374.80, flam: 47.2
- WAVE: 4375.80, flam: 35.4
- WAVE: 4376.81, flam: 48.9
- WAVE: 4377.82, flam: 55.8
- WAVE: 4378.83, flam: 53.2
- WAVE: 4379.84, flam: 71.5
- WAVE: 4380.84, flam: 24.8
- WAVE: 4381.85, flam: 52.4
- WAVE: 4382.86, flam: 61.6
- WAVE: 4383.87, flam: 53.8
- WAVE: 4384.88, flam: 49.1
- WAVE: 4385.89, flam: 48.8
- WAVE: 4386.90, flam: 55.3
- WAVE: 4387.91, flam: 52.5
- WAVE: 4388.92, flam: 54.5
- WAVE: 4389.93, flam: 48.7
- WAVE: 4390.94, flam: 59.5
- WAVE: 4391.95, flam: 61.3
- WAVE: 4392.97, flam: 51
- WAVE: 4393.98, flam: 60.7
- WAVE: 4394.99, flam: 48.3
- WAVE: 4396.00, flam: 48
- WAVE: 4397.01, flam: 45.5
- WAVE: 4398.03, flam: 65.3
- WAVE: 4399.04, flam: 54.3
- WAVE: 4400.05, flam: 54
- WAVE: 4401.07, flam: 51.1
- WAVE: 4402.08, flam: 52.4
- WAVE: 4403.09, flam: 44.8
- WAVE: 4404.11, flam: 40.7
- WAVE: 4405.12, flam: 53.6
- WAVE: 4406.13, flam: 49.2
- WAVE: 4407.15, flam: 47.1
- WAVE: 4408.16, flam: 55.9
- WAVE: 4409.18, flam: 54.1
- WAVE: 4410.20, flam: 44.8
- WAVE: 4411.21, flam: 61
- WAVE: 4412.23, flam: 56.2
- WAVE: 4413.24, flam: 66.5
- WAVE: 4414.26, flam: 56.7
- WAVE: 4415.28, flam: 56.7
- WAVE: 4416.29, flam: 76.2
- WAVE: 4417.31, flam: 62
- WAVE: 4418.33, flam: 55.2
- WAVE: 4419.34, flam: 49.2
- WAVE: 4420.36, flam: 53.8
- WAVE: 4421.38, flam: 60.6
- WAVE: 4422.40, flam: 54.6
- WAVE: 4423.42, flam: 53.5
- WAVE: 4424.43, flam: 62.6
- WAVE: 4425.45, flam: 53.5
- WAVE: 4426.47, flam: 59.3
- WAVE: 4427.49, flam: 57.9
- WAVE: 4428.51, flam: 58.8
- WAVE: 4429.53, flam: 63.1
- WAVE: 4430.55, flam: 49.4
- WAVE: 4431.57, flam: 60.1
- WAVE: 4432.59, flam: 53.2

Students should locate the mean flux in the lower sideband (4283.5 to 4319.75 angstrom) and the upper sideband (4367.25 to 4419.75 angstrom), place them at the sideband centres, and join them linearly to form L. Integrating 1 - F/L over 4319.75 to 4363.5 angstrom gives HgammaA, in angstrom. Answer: -4.9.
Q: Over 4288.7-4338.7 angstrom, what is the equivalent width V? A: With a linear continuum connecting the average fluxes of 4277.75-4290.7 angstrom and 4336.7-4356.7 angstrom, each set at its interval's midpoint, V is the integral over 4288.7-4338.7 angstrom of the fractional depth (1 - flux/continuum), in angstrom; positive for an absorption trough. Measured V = 4.2 angstrom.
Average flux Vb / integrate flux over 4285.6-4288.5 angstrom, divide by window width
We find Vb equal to 44.3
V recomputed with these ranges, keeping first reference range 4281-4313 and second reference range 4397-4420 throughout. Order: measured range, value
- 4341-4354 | -2.3 angstrom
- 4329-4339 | -1.9 angstrom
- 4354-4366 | -1.6 angstrom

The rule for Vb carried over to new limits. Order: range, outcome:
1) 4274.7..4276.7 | 48.2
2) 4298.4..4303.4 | 34.1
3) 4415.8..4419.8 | 60.7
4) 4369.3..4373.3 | 63.8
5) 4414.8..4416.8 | 66.8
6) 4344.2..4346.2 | 41.7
